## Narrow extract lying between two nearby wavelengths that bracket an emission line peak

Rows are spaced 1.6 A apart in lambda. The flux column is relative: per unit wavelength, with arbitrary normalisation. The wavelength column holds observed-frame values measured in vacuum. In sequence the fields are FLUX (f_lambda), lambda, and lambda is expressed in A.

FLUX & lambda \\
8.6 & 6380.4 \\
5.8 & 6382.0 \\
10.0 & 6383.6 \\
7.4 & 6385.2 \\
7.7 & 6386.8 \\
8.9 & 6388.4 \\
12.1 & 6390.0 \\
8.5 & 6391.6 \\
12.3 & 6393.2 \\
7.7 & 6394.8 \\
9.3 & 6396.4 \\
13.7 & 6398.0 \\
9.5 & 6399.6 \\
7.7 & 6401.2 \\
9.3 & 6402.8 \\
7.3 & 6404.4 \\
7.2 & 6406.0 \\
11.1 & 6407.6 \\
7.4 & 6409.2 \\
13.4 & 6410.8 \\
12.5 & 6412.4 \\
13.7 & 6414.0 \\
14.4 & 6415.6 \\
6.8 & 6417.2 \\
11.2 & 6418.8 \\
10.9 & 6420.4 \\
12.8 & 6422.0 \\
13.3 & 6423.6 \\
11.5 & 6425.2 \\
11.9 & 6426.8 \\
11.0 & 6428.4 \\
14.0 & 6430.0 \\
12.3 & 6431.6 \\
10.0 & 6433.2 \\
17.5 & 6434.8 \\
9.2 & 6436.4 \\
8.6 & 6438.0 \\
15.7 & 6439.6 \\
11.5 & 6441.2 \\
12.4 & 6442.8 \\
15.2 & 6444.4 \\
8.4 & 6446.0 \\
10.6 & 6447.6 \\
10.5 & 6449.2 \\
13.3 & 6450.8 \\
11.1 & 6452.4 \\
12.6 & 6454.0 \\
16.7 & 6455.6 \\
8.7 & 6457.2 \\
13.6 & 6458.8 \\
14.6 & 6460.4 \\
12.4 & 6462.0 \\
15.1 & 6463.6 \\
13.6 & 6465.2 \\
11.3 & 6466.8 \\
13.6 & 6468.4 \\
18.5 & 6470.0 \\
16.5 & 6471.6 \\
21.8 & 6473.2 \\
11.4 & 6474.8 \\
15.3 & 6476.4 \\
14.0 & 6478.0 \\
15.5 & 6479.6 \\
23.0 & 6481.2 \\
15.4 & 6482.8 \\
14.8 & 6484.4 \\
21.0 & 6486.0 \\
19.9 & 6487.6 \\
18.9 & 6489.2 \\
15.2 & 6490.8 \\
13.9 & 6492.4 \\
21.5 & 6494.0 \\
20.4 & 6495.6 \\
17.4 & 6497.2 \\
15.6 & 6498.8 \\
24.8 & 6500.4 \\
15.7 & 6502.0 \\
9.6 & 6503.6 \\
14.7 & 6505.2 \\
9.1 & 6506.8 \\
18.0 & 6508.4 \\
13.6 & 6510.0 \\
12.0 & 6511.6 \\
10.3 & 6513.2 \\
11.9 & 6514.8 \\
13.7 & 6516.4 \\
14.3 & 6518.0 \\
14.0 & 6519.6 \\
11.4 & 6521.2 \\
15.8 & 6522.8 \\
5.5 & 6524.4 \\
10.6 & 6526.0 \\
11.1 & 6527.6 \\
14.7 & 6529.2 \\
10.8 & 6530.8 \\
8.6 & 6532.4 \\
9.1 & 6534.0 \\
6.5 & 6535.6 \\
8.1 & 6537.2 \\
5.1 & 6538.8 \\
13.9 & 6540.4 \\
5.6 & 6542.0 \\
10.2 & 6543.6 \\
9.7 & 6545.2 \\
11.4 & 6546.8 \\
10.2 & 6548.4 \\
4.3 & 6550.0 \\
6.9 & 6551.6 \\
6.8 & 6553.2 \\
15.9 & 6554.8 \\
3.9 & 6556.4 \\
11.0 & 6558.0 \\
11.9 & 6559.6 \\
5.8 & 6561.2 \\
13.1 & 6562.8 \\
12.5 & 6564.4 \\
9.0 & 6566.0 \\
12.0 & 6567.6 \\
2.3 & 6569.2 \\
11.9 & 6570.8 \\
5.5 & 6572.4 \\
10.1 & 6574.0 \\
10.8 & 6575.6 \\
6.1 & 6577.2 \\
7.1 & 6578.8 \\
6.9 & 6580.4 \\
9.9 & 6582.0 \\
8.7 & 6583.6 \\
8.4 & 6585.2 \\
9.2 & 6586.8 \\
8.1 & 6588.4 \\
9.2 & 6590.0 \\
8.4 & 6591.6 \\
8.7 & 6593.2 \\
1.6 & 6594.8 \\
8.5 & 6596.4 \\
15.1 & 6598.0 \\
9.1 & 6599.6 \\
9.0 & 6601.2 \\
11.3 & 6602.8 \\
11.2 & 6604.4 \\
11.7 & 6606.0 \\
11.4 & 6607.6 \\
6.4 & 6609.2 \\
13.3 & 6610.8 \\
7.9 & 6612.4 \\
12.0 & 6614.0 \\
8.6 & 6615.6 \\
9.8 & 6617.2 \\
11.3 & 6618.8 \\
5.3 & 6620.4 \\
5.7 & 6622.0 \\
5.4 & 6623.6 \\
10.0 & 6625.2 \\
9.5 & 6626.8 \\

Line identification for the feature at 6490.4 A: C III] 1909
